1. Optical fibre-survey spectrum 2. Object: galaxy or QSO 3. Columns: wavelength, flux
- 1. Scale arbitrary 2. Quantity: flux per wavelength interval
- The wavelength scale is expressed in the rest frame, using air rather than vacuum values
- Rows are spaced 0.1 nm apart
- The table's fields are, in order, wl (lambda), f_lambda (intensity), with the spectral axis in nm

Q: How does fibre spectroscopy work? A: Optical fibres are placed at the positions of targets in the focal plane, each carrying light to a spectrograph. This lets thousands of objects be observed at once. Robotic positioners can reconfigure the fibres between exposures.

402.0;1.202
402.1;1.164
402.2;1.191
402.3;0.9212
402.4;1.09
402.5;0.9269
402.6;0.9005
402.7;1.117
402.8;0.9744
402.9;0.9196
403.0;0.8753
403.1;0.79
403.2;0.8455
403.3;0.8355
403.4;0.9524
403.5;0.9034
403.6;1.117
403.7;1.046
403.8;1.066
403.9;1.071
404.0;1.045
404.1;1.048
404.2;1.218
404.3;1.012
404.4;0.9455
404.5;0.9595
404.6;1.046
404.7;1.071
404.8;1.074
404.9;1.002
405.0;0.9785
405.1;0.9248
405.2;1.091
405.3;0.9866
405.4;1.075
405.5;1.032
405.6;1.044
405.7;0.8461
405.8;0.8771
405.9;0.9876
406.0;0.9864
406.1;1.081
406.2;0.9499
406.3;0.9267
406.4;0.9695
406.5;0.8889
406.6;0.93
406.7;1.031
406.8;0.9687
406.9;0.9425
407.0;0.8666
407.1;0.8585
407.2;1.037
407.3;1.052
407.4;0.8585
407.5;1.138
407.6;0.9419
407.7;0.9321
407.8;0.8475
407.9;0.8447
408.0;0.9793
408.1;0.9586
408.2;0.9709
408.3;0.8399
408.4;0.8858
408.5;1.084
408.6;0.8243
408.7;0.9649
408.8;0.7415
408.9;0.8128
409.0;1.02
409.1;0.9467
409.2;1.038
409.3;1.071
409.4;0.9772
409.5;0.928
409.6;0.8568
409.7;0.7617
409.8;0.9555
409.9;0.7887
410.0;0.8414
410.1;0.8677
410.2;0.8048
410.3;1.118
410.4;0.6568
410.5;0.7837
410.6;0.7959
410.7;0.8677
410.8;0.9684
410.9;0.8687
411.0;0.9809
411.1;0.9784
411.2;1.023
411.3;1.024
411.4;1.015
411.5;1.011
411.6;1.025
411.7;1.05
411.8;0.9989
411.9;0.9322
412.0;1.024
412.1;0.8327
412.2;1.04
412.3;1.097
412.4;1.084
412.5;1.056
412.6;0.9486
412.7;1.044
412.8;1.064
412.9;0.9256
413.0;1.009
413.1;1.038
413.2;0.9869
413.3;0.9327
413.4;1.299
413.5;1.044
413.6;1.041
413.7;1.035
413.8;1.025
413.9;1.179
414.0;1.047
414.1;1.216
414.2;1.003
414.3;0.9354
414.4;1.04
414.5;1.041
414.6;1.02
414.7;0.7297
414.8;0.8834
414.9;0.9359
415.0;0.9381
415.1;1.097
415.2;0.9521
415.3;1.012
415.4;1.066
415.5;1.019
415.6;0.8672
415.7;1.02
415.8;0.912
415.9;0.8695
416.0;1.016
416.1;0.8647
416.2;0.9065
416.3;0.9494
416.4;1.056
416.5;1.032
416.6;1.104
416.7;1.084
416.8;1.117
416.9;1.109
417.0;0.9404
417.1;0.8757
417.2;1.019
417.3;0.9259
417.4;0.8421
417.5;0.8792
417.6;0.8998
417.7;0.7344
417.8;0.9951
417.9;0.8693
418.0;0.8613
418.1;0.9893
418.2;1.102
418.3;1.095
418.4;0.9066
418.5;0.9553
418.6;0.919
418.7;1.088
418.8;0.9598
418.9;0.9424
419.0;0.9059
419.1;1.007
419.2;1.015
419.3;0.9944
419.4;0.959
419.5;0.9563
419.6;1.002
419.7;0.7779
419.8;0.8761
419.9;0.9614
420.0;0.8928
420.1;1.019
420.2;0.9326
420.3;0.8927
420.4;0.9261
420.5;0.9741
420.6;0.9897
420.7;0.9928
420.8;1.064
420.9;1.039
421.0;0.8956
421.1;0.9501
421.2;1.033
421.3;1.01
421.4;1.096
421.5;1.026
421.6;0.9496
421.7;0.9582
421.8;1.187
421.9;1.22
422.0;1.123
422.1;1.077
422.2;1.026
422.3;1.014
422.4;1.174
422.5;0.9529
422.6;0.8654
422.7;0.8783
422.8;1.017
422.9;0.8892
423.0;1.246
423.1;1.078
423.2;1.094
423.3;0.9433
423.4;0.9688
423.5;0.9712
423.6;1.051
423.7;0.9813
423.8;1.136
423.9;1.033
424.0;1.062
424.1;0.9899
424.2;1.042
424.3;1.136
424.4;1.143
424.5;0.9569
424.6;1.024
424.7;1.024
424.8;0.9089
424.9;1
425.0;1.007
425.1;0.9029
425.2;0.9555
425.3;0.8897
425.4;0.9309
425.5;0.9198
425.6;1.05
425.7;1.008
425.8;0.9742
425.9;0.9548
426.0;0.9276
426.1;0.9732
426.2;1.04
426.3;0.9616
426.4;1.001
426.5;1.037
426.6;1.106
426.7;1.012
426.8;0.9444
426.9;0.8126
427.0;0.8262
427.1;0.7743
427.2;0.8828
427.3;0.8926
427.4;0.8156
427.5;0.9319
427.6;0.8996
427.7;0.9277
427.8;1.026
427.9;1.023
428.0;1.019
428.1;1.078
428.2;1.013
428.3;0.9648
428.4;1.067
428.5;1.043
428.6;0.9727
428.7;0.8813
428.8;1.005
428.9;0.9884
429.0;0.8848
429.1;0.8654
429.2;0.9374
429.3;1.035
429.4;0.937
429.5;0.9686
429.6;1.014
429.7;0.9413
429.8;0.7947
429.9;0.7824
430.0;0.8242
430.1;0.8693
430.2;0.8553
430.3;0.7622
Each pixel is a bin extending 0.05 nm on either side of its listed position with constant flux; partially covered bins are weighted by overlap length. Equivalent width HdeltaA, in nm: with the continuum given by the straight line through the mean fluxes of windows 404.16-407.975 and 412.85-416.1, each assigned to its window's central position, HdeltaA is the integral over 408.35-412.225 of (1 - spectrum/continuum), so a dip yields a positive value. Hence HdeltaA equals 0.25 nm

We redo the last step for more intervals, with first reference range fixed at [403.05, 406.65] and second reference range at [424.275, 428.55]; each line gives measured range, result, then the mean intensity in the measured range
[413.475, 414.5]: -0.078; 1.06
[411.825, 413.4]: -0.044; 1.01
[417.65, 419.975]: 0.064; 0.95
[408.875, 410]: 0.072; 0.922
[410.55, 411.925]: 0.023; 0.968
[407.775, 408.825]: 0.083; 0.909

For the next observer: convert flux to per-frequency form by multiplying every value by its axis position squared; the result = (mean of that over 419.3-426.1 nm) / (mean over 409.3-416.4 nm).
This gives 1.08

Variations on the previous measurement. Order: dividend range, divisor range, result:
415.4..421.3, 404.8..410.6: 1.08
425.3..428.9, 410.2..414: 1.04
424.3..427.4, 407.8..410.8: 1.16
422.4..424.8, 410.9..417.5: 1.07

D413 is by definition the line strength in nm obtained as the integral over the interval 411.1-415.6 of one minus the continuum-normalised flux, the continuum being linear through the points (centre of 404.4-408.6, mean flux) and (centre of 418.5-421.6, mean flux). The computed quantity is -0.21 nm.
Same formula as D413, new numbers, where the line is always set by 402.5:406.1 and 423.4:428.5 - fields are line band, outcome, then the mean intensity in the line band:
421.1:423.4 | -0.12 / 1.04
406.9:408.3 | 0.07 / 0.941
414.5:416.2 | 0.06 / 0.952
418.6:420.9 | 0.05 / 0.961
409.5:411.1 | 0.20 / 0.867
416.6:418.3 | 0.04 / 0.961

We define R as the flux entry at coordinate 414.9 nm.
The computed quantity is 0.9359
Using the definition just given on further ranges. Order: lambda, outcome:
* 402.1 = 1.164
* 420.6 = 0.9897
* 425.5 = 0.9198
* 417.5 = 0.8792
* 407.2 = 1.037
